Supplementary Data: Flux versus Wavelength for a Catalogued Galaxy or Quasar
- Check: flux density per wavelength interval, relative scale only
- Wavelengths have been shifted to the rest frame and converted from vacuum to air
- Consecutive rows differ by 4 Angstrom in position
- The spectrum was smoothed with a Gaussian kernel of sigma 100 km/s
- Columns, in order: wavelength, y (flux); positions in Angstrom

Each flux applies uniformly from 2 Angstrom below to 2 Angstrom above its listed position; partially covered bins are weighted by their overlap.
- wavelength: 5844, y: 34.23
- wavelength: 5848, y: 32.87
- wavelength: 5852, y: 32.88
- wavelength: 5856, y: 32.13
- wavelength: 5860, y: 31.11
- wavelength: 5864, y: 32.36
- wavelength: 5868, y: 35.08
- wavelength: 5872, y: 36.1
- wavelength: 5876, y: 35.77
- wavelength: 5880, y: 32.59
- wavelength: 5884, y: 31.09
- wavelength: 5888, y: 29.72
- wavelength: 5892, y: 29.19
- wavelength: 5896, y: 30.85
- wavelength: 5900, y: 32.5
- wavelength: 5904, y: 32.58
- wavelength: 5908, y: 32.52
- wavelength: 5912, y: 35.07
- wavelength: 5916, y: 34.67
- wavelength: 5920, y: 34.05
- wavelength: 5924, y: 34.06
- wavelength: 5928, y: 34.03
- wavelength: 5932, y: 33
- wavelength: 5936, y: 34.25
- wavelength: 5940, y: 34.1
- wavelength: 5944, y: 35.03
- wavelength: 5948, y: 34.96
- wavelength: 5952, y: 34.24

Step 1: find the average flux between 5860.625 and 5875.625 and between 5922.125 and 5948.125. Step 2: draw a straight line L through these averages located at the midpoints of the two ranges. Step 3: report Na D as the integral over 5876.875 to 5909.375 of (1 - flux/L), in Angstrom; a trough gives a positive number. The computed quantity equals 2.6 Angstrom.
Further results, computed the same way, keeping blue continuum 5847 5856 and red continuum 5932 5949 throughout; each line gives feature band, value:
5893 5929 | 0.6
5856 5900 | 1.1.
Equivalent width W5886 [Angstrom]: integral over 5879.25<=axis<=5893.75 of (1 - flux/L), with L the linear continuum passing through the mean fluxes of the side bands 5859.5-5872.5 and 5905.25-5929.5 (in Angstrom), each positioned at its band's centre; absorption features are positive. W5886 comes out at 1.4 Angstrom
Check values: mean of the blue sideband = 33.7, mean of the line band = 30.5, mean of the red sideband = 34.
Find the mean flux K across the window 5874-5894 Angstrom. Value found 31.7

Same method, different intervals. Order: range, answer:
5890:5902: 30.8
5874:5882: 34.2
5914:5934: 34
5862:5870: 33.7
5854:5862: 31.6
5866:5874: 35.6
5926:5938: 33.8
